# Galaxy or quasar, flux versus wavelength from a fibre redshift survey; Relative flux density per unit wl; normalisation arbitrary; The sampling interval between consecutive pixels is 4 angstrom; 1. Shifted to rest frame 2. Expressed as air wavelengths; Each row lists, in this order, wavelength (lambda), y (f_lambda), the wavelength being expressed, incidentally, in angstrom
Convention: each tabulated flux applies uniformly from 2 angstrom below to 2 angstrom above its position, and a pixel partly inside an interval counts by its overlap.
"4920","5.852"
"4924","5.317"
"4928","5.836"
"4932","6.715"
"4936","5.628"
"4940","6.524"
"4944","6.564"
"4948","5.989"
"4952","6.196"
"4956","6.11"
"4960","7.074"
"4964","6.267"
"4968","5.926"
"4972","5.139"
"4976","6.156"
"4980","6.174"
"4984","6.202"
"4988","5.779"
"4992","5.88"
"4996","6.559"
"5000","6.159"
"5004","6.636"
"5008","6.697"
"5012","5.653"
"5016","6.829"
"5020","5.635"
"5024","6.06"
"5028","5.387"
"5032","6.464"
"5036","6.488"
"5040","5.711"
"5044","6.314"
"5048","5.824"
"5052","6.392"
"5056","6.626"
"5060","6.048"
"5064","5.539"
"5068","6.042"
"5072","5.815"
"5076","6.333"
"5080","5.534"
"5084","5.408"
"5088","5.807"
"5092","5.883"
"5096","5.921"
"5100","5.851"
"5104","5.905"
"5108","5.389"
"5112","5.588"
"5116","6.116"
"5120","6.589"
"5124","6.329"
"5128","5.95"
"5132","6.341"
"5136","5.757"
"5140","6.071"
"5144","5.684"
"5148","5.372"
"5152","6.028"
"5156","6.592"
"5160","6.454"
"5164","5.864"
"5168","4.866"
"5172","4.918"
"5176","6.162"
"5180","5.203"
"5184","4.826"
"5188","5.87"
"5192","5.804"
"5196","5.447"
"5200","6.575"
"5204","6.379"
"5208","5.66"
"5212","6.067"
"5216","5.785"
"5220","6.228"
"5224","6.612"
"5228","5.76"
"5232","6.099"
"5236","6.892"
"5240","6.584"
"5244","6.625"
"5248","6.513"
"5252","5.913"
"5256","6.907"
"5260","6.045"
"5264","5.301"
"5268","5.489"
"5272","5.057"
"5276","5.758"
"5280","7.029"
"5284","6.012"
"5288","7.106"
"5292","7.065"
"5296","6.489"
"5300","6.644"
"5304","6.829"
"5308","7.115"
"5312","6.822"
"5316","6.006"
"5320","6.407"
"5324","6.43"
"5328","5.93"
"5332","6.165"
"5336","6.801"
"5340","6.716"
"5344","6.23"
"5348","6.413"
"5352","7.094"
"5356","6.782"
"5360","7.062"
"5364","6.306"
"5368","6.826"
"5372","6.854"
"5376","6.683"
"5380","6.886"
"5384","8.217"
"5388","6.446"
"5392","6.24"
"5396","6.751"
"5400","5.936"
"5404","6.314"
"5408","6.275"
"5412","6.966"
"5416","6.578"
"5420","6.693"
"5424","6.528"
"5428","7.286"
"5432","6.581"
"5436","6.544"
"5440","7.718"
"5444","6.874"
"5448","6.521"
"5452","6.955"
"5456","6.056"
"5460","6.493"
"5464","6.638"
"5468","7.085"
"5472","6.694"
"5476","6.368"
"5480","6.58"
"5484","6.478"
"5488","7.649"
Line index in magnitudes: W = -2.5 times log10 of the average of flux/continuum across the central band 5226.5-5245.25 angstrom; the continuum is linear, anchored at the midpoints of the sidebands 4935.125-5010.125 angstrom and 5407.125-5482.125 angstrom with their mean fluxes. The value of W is 0.01 mag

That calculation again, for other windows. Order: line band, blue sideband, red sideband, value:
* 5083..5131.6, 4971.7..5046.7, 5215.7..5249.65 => 0.056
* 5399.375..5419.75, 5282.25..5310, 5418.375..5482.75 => 0.043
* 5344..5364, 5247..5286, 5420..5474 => -0.059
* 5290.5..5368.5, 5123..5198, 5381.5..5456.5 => -0.035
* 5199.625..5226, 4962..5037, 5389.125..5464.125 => 0.035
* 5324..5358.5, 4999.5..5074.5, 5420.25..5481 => 0.008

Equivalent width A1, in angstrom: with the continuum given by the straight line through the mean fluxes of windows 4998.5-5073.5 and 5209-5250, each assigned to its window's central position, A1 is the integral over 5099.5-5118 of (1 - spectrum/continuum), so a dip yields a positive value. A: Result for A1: 1.3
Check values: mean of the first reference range 6.12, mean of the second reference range 6.3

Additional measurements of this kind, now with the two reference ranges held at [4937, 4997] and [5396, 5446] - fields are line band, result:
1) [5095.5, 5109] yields 1.1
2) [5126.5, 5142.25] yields 0.8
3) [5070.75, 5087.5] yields 1.4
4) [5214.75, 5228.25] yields 0.6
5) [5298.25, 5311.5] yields -0.6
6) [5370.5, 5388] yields -1.2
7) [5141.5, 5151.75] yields 1.2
